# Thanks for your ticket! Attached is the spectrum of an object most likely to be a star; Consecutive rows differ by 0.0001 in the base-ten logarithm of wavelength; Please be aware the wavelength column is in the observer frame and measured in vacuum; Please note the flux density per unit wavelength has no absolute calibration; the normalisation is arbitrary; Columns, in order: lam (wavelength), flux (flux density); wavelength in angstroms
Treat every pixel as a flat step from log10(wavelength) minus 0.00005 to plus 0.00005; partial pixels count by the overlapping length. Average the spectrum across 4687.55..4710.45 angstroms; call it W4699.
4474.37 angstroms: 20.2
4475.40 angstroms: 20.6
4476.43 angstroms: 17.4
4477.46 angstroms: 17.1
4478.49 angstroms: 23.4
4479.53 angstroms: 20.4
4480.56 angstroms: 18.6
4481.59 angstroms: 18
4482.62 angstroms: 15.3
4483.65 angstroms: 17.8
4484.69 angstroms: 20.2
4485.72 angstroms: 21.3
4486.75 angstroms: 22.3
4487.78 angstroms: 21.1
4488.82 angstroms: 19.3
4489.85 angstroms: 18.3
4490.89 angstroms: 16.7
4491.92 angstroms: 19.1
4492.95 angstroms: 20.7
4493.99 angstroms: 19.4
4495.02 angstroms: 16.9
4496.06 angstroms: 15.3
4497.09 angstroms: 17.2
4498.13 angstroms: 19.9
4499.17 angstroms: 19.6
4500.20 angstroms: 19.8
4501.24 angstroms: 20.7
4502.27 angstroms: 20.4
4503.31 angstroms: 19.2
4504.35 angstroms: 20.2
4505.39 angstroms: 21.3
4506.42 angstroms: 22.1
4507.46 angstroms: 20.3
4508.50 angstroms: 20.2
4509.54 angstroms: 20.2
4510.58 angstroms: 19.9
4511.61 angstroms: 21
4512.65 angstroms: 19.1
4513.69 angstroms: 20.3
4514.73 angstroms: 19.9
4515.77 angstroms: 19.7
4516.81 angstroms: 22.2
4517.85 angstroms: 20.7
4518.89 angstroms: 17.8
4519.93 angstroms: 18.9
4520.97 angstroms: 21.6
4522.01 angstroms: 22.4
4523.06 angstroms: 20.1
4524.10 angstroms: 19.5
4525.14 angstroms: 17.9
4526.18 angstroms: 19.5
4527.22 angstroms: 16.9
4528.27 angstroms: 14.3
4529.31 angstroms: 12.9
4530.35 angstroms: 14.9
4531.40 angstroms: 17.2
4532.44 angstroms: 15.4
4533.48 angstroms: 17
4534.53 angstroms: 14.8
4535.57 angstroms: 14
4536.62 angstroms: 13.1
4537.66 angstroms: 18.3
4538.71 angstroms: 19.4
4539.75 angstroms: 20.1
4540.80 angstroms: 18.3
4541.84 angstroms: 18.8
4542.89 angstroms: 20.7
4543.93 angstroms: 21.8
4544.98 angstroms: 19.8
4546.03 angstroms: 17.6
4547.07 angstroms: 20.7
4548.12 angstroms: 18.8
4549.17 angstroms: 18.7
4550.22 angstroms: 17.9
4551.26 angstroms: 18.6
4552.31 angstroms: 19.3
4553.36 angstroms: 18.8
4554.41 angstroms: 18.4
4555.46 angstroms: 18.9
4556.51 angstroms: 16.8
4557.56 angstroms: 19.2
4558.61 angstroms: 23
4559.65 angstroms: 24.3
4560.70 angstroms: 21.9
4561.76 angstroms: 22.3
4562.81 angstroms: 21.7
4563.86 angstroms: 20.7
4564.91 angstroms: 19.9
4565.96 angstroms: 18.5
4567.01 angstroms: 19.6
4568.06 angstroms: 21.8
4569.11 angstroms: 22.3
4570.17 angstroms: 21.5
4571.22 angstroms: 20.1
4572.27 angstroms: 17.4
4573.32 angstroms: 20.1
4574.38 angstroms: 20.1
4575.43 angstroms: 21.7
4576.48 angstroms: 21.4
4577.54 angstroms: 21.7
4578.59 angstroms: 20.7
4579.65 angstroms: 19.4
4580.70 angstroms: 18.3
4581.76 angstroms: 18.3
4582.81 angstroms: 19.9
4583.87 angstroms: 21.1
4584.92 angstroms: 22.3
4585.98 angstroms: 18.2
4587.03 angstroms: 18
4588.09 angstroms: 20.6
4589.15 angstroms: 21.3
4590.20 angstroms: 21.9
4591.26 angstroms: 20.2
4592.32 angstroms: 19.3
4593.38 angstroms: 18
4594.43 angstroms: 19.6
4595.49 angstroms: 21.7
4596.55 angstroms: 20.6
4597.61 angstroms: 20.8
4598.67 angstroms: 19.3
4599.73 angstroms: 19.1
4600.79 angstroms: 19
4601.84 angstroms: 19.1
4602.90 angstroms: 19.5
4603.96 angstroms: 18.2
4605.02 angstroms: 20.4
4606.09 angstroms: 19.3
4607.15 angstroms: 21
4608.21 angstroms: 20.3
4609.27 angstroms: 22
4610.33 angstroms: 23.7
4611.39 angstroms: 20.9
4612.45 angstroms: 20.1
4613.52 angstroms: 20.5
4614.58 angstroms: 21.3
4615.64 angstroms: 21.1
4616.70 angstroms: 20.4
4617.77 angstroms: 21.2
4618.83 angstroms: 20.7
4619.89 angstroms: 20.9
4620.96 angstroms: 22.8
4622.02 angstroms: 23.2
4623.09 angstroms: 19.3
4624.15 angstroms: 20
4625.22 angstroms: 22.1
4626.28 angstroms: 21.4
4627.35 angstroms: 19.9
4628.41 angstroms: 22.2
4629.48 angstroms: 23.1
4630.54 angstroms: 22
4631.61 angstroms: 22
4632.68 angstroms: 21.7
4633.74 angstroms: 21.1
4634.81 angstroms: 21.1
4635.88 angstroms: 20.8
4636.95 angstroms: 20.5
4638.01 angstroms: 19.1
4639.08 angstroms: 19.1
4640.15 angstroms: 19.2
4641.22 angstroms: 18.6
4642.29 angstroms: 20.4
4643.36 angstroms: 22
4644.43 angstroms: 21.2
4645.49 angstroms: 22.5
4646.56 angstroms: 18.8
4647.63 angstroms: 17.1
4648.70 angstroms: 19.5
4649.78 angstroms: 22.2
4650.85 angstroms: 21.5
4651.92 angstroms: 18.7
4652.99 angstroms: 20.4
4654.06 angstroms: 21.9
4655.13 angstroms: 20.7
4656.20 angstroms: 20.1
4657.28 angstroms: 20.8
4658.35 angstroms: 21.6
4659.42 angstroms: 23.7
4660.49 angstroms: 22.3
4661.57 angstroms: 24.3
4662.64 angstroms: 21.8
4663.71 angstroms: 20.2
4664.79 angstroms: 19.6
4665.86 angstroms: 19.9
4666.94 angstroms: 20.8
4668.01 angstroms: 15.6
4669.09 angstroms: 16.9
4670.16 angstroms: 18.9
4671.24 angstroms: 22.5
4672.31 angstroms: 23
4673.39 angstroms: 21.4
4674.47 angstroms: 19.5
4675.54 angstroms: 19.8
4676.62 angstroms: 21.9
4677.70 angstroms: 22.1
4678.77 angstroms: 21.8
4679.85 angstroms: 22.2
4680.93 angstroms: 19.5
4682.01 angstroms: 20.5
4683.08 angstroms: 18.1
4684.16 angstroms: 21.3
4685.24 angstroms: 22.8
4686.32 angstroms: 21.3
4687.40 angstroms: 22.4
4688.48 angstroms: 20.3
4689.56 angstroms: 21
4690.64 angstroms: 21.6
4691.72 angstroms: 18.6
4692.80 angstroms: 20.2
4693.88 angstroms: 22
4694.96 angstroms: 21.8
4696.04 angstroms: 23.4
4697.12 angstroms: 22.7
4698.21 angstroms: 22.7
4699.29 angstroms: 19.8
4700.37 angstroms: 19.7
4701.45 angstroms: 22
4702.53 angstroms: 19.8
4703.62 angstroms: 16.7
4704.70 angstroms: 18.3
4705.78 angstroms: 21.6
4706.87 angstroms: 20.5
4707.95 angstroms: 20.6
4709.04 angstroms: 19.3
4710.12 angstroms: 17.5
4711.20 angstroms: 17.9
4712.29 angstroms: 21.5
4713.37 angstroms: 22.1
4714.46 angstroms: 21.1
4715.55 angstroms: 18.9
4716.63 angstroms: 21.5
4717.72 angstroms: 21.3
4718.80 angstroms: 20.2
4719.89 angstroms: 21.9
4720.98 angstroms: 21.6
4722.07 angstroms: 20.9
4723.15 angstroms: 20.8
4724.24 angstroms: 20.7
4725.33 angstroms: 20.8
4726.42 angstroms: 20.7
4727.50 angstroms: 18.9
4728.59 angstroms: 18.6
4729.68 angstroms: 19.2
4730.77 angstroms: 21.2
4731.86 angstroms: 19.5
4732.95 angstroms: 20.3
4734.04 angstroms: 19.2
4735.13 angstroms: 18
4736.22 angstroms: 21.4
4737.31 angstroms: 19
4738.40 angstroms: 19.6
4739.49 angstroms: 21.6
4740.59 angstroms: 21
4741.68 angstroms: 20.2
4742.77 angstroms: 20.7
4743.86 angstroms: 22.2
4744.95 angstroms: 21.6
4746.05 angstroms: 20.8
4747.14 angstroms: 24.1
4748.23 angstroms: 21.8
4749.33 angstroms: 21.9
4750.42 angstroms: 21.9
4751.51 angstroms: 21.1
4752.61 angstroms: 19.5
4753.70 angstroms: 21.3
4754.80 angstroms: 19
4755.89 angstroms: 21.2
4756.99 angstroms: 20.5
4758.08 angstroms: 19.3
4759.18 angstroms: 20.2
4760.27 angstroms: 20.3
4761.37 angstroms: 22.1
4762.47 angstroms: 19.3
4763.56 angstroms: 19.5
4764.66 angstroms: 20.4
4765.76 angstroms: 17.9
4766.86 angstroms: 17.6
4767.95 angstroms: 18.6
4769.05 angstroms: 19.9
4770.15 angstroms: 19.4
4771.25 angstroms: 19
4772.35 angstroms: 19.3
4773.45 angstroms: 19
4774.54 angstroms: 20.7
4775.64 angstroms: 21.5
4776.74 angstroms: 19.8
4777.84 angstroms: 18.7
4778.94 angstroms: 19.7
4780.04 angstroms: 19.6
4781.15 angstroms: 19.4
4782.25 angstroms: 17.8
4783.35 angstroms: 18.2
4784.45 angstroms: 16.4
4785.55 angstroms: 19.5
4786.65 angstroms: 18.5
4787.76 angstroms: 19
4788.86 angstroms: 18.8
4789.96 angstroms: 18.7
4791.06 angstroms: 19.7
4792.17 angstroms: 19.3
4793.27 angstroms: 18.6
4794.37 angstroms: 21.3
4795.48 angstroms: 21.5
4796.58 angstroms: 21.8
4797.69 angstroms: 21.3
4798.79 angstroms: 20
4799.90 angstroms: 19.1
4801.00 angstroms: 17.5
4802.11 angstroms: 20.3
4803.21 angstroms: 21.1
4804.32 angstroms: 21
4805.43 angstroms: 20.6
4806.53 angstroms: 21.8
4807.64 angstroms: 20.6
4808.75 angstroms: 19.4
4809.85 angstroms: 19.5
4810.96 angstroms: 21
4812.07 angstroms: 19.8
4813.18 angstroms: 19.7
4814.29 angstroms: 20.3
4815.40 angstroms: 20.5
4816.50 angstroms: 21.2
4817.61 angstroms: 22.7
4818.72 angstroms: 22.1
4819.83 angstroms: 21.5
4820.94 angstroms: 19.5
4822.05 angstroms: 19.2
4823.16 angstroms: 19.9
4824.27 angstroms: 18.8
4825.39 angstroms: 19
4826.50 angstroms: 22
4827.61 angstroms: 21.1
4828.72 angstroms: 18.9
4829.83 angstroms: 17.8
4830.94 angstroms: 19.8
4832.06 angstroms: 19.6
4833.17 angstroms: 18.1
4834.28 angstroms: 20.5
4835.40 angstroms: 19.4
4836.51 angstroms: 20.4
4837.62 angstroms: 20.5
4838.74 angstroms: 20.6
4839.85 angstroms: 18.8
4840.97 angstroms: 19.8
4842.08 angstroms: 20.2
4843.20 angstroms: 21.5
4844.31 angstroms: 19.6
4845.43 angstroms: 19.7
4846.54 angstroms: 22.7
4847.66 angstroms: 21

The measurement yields 20.5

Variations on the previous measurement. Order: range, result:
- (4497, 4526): 20.1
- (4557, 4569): 21.2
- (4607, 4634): 21.4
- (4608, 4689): 20.9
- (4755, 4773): 19.6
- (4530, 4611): 19.6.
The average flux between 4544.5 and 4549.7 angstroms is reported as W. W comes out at 19.1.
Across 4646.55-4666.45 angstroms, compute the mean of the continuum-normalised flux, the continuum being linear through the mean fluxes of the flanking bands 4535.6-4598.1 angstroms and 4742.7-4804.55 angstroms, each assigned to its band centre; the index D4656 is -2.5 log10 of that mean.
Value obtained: -0.05 mag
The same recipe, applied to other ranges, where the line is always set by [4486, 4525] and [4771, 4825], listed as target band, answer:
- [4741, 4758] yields -0.07 mag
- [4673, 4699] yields -0.07 mag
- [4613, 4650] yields -0.05 mag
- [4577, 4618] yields -0.02 mag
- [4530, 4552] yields 0.11 mag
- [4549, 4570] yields -0.02 mag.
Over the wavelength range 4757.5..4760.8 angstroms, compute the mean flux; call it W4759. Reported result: 20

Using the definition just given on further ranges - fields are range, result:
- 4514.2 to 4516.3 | 19.8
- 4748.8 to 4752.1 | 21.6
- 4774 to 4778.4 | 20.2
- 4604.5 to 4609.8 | 20.6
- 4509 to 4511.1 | 20.1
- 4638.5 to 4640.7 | 19.1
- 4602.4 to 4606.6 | 19.3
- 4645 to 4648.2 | 19.4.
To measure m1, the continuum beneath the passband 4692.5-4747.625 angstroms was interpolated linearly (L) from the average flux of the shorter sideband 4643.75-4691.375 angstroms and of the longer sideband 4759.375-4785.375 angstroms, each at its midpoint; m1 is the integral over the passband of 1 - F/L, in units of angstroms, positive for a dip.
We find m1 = -1.4 angstroms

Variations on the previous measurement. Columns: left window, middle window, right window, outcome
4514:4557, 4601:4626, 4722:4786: -2.4 angstroms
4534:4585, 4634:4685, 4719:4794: -1.9 angstroms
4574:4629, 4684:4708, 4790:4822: -0.6 angstroms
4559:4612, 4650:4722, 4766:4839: -2.2 angstroms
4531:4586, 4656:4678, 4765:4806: -1.5 angstroms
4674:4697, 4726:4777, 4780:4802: -0.6 angstroms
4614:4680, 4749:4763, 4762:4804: -0.6 angstroms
